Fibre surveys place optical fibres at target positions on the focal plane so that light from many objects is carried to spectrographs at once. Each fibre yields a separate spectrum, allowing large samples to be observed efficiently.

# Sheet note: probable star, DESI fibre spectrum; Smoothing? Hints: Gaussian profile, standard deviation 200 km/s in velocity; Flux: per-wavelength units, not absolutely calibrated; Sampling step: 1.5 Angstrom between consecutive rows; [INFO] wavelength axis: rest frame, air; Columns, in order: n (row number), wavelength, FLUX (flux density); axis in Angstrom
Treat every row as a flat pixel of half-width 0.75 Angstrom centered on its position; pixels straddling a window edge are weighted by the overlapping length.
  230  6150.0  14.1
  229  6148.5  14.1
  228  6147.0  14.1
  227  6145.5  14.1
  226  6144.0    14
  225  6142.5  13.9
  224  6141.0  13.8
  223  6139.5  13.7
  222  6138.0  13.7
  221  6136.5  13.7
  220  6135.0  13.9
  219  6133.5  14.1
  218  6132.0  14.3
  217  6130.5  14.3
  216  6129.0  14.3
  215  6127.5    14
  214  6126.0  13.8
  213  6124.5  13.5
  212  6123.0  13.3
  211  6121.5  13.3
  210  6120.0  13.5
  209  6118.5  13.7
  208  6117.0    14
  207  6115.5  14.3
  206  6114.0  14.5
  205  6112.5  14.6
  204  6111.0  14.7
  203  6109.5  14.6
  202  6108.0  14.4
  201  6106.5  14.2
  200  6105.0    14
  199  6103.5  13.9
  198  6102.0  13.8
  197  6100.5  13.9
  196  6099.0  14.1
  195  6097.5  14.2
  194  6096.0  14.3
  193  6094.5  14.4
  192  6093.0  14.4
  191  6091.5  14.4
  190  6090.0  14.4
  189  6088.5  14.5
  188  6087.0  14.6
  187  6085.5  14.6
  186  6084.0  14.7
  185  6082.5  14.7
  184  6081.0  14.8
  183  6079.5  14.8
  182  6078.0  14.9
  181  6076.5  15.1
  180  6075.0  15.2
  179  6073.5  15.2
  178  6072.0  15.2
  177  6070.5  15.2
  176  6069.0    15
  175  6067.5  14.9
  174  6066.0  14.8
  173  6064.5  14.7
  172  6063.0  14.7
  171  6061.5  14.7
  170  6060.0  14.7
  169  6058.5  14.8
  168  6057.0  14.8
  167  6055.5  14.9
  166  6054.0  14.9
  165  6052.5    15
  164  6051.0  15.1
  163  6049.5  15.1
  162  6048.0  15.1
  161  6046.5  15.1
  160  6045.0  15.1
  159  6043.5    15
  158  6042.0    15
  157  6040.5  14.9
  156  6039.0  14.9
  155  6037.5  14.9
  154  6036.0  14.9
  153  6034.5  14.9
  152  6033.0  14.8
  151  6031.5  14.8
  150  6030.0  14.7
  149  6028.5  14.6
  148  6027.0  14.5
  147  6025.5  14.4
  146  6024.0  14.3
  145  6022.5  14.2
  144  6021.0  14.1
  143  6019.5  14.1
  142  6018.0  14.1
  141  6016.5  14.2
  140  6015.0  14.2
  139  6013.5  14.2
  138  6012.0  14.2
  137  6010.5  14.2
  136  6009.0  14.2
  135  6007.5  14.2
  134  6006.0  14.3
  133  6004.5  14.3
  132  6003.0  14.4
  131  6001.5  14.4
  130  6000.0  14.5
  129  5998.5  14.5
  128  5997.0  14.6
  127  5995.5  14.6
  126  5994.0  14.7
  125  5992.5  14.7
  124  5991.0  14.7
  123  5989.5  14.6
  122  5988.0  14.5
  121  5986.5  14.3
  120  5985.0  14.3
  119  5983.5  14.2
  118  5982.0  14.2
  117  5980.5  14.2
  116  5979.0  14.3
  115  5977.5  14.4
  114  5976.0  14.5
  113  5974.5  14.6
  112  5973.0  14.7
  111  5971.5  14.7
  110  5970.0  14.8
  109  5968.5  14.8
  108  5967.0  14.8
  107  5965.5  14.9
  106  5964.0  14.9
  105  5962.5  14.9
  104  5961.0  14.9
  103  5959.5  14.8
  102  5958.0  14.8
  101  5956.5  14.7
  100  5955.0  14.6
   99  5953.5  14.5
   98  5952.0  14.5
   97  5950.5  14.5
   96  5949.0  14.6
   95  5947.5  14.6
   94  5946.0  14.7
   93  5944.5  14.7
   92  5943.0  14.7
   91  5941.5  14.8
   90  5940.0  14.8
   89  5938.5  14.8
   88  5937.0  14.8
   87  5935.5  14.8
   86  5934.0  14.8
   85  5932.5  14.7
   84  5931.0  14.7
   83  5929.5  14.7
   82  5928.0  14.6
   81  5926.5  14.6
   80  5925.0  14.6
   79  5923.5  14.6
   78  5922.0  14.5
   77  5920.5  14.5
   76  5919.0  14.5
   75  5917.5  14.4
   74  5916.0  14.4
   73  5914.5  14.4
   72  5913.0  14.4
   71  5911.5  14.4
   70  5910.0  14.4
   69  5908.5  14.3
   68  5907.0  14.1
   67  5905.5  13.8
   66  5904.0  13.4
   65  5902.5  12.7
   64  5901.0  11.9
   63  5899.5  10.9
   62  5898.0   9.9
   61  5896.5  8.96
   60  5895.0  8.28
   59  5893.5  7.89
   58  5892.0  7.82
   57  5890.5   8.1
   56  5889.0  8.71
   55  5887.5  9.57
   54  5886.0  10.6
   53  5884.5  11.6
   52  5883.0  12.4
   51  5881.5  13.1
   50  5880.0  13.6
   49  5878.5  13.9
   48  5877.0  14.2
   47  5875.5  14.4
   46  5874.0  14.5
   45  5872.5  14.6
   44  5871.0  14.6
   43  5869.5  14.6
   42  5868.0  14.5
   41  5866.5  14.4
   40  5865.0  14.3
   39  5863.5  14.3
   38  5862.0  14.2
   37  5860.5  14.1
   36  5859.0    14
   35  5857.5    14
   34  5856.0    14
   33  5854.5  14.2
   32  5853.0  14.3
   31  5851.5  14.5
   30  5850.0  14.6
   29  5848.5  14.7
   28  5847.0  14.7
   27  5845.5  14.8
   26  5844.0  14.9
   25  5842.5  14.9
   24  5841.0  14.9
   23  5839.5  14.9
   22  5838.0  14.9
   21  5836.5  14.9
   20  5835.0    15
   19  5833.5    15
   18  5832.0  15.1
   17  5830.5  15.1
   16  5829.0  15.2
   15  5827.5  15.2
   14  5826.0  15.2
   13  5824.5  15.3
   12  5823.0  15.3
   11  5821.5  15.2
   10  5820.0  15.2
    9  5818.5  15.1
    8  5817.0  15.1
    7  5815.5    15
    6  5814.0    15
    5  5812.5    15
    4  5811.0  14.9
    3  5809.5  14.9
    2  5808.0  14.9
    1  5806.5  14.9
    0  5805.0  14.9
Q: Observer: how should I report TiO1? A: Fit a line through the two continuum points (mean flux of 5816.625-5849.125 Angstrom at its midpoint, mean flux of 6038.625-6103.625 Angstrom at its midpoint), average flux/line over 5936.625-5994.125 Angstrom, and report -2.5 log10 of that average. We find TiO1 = 0.02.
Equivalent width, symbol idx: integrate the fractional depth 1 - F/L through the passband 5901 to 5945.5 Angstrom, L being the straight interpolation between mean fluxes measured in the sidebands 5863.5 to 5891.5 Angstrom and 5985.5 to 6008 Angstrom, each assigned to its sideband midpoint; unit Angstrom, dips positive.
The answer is -3.0 Angstrom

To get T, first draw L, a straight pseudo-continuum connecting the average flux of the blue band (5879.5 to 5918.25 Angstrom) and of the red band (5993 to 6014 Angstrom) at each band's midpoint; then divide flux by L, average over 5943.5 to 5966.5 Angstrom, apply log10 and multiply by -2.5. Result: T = -0.12 mag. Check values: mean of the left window 11.8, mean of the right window 14.4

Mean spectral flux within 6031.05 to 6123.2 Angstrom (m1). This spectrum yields 14.6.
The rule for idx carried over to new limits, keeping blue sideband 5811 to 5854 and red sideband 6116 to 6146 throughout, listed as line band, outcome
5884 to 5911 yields 6.9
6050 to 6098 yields -2.4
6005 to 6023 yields 0.1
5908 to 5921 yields 0.2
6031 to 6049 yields -1.0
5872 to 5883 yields 0.6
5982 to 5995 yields -0.1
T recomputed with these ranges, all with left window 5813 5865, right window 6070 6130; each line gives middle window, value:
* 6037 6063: -0.037 mag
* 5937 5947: -0.010 mag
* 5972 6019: 0.010 mag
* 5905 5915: 0.030 mag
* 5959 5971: -0.020 mag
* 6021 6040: -0.013 mag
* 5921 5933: 0.001 mag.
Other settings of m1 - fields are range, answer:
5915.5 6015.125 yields 14.6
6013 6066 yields 14.7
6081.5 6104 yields 14.3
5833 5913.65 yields 13.2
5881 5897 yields 9.69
